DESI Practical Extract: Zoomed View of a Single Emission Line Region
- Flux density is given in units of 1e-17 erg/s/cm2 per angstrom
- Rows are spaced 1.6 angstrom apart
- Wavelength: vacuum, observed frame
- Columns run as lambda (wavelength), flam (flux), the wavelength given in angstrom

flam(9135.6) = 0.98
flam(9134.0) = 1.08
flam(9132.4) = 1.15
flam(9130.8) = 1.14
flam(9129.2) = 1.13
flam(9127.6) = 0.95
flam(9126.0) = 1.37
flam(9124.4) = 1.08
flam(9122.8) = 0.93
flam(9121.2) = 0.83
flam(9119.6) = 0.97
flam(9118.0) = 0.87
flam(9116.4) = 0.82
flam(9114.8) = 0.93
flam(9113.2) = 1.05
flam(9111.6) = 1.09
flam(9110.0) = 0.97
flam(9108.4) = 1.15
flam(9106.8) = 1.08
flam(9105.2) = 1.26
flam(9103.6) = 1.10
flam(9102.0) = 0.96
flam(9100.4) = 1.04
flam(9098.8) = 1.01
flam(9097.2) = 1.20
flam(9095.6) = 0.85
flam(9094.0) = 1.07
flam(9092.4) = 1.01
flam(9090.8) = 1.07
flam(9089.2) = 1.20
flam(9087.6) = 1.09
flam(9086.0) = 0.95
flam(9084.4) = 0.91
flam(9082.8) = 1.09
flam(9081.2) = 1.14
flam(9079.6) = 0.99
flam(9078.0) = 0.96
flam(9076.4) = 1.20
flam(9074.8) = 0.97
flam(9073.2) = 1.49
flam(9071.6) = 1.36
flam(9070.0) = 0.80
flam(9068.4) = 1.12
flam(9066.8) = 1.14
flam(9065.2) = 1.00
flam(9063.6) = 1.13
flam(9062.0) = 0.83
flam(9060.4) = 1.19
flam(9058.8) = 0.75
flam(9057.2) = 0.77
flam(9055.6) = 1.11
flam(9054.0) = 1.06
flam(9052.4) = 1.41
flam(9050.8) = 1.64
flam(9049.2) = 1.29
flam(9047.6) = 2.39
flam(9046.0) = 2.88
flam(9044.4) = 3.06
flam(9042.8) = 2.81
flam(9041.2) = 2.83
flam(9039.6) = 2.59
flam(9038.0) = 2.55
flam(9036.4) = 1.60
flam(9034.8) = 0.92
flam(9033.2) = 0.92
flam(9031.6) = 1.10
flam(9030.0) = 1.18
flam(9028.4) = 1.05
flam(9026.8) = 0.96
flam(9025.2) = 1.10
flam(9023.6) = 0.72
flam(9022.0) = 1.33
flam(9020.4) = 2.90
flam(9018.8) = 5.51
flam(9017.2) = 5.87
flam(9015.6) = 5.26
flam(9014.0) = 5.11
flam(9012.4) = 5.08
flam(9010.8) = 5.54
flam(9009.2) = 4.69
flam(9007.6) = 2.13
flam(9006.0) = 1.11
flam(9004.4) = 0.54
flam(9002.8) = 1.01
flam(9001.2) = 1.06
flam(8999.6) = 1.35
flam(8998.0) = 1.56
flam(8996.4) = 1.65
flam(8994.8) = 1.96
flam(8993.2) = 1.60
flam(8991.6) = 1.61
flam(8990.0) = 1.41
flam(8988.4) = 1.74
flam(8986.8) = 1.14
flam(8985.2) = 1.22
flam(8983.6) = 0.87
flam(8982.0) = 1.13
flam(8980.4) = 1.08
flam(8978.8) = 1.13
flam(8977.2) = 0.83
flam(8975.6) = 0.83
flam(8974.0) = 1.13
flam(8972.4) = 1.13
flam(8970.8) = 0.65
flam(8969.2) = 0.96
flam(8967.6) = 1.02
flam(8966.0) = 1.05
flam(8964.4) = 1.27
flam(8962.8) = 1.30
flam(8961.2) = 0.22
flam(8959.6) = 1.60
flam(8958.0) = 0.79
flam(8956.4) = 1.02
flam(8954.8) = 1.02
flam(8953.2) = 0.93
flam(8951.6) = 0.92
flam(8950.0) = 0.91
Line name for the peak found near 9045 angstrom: [N II]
